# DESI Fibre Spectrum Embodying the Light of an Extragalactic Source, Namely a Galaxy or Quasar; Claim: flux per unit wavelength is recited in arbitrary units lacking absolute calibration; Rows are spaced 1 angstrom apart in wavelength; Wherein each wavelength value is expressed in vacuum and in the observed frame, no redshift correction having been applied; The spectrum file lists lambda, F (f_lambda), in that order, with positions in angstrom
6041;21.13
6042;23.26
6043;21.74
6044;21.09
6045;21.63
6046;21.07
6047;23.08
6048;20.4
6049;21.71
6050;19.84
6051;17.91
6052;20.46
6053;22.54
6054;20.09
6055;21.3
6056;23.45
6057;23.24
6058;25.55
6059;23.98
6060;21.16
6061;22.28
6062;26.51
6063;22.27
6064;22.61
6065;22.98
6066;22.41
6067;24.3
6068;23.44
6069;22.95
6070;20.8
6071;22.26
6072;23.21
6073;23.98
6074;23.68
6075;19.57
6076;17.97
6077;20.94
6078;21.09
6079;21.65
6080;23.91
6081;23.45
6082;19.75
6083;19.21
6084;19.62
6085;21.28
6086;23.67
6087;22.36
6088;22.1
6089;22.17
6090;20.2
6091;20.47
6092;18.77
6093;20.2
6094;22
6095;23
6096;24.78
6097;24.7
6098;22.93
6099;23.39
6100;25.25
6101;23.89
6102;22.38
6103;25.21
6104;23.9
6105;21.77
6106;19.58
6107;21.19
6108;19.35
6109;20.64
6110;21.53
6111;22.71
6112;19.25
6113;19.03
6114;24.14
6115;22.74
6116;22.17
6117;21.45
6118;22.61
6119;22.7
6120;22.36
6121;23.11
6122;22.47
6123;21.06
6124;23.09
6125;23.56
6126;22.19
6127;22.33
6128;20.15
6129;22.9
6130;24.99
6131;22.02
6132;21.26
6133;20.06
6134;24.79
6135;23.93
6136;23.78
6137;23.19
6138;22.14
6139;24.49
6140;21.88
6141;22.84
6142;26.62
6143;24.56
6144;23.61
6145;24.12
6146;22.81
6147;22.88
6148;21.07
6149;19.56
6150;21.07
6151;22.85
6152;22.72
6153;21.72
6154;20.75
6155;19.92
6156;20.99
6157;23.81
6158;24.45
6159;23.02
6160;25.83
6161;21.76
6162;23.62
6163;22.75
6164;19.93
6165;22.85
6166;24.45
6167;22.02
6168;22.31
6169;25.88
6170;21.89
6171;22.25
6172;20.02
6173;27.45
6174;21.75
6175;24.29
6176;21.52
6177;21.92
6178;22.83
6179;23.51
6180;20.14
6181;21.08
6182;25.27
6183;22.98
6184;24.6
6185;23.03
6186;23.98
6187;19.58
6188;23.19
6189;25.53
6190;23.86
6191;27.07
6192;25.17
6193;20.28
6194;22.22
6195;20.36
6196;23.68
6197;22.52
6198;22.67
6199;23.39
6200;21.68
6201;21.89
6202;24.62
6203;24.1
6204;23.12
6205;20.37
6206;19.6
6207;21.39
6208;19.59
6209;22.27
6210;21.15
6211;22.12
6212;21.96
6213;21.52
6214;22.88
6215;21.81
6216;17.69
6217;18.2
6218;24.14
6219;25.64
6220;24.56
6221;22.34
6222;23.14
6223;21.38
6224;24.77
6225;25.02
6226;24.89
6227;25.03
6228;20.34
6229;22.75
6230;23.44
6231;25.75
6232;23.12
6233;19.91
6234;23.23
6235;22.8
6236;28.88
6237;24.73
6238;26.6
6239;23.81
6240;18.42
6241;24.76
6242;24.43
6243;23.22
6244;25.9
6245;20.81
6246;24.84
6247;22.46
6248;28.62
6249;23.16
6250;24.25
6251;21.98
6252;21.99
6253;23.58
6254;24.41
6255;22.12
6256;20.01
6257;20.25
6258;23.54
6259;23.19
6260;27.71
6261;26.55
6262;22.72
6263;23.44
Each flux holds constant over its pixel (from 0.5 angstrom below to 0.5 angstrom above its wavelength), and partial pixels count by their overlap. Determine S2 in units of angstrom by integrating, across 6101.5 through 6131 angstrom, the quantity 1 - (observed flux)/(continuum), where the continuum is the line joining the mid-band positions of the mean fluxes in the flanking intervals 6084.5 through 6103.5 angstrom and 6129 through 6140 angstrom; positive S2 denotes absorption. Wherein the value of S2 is 0.9 angstrom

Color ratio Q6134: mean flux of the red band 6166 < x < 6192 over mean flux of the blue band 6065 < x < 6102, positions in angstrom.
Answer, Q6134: 1.05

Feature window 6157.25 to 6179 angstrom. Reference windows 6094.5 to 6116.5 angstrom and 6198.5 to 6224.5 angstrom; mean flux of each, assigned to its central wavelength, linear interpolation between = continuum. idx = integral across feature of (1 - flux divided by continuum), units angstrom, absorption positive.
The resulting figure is -0.7 angstrom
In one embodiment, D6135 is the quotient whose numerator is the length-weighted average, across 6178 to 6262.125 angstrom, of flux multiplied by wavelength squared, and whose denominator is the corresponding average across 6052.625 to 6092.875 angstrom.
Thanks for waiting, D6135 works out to 1.1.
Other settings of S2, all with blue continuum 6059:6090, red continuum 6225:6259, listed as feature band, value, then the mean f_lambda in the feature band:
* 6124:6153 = -0.19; 22.8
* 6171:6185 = 0.06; 22.9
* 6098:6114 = 0.24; 22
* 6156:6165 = -0.08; 23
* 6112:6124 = 0.21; 22.1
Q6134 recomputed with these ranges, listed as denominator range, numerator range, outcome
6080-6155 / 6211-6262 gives 1.05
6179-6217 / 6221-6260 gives 1.05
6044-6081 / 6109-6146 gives 1.02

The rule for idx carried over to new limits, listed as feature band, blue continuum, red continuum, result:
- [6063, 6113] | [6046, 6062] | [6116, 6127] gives 0.5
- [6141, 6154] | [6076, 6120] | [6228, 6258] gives -0.2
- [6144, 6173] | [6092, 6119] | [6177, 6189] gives 0.2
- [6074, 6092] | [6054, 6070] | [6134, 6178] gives 1.5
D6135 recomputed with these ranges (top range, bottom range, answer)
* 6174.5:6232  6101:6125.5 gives 1.06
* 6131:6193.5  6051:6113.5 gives 1.06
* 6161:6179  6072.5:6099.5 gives 1.08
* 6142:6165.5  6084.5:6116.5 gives 1.04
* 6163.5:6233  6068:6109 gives 1.07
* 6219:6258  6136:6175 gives 1.06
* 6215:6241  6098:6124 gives 1.09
